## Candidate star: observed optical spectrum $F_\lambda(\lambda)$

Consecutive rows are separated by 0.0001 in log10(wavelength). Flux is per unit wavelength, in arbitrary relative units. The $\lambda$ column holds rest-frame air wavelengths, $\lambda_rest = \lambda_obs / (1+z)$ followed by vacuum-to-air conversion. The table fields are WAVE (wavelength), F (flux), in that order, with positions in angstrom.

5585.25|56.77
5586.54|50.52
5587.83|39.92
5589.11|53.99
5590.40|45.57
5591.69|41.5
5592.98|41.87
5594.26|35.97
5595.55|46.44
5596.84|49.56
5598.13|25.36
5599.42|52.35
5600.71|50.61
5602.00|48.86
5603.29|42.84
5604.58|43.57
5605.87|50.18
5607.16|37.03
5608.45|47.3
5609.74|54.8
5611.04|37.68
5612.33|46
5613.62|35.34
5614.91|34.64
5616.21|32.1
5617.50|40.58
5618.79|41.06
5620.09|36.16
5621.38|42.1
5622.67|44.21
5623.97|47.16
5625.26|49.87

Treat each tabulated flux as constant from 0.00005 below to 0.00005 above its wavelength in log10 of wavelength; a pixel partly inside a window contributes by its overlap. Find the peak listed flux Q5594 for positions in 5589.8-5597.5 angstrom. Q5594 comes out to 49.56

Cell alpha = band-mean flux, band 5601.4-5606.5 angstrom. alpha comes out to 46.3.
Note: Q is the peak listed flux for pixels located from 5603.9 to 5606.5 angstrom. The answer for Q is 50.18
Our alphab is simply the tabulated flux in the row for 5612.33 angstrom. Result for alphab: 46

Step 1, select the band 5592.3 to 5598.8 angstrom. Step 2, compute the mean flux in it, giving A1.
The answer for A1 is 39.9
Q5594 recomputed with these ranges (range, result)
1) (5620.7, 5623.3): 44.21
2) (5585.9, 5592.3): 53.99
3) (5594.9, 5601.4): 52.35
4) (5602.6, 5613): 54.8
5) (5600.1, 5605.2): 50.61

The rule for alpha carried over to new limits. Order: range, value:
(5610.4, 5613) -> 41.9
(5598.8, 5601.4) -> 51.4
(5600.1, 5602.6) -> 49.7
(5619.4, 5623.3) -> 40.8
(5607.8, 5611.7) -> 46.5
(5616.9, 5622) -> 40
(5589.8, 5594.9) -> 41.2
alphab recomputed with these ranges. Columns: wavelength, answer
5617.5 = 40.58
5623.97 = 47.16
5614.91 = 34.64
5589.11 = 53.99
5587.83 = 39.92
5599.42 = 52.35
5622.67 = 44.21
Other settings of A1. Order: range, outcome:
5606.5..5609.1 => 42.3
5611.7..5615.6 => 38.5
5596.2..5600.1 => 42.5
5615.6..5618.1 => 36.4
